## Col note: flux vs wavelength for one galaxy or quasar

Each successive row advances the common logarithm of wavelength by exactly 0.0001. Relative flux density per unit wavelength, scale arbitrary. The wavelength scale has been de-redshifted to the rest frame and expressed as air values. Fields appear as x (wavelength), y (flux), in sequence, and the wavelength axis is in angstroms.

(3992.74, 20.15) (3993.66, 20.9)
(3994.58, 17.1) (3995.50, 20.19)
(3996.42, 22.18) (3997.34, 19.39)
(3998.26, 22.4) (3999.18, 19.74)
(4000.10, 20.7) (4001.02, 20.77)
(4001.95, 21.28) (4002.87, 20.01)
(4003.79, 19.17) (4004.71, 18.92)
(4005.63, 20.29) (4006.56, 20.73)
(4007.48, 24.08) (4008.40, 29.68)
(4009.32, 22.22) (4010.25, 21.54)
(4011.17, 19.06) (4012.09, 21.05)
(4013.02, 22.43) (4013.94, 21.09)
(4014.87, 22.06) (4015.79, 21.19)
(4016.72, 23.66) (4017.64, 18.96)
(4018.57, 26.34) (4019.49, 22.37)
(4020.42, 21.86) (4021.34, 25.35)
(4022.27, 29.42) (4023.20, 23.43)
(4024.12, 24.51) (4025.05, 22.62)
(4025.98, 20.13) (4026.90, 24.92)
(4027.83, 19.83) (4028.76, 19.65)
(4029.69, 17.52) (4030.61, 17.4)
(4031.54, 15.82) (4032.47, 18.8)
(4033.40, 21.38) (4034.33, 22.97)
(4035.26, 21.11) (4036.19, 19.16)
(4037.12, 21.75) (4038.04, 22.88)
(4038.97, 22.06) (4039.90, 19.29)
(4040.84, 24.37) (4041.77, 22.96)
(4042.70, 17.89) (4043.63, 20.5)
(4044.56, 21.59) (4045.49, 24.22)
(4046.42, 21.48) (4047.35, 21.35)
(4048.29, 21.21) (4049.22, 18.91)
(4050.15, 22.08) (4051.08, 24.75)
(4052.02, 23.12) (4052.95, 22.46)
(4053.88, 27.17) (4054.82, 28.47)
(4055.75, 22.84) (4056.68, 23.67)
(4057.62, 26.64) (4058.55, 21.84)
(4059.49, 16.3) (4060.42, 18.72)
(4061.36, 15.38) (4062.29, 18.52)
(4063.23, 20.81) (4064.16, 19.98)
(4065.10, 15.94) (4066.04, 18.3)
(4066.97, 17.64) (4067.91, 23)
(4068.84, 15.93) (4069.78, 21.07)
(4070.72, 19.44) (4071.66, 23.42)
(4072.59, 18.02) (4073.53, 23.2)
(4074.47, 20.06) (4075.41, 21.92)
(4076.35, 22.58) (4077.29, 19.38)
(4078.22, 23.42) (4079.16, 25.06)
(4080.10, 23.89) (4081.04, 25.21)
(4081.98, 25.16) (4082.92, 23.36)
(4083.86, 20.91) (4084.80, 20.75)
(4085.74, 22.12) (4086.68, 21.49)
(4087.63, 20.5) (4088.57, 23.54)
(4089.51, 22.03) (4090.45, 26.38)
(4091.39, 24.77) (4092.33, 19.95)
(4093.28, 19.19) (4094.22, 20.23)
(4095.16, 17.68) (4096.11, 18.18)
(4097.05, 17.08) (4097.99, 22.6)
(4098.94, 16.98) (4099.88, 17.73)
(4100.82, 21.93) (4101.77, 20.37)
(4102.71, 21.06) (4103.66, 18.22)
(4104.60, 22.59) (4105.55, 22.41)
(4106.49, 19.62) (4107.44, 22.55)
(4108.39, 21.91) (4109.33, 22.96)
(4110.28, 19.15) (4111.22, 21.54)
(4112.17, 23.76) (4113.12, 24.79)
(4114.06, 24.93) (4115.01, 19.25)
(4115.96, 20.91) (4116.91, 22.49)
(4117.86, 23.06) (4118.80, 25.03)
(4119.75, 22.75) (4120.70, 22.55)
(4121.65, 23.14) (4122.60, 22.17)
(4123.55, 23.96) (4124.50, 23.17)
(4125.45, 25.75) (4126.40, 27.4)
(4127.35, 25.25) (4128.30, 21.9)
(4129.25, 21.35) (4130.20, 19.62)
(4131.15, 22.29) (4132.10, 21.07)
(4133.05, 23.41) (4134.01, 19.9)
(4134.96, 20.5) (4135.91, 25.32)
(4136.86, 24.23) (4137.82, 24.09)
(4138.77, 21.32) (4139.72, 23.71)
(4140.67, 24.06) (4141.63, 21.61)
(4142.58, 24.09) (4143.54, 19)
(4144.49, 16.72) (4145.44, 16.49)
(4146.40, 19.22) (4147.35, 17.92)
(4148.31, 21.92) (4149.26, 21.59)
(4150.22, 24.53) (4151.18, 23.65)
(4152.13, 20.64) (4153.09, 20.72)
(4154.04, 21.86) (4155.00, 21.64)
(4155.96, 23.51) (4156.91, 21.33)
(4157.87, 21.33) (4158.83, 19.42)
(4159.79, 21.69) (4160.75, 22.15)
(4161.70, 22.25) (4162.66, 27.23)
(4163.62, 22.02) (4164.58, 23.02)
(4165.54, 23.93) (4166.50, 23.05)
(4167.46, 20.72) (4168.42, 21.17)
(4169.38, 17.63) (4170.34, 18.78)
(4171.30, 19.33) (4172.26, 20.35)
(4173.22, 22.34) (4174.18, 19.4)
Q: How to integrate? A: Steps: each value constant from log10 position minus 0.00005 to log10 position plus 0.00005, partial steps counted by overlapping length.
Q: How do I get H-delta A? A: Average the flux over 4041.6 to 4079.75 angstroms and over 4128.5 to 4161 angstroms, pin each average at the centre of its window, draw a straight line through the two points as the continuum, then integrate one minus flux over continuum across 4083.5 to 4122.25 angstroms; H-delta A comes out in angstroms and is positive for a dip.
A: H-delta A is -0.1 angstroms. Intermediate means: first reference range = 21.2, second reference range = 21.5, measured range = 21.4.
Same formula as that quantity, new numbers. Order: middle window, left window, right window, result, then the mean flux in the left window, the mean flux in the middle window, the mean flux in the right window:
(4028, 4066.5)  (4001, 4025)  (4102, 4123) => 2.2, 22.4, 21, 22.1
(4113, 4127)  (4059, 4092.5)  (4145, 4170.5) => -1.4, 21.1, 23.4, 21.5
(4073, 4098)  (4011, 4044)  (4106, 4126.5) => 0.6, 21.6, 21.8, 22.8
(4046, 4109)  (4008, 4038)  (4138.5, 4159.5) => 0.9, 21.9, 21.3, 21.2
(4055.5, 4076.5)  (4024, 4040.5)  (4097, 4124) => 0.9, 20.6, 20.2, 21.7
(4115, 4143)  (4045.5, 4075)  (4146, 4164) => -1.7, 21.1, 22.9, 21.8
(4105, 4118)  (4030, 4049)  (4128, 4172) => -0.5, 20.9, 22.1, 21.6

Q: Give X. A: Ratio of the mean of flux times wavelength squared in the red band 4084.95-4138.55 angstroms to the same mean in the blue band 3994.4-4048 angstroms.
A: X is 1.07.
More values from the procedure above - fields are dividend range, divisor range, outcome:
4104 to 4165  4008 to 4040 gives 1.07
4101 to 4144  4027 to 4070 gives 1.12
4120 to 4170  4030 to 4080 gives 1.09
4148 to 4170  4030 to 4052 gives 1.11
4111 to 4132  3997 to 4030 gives 1.11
